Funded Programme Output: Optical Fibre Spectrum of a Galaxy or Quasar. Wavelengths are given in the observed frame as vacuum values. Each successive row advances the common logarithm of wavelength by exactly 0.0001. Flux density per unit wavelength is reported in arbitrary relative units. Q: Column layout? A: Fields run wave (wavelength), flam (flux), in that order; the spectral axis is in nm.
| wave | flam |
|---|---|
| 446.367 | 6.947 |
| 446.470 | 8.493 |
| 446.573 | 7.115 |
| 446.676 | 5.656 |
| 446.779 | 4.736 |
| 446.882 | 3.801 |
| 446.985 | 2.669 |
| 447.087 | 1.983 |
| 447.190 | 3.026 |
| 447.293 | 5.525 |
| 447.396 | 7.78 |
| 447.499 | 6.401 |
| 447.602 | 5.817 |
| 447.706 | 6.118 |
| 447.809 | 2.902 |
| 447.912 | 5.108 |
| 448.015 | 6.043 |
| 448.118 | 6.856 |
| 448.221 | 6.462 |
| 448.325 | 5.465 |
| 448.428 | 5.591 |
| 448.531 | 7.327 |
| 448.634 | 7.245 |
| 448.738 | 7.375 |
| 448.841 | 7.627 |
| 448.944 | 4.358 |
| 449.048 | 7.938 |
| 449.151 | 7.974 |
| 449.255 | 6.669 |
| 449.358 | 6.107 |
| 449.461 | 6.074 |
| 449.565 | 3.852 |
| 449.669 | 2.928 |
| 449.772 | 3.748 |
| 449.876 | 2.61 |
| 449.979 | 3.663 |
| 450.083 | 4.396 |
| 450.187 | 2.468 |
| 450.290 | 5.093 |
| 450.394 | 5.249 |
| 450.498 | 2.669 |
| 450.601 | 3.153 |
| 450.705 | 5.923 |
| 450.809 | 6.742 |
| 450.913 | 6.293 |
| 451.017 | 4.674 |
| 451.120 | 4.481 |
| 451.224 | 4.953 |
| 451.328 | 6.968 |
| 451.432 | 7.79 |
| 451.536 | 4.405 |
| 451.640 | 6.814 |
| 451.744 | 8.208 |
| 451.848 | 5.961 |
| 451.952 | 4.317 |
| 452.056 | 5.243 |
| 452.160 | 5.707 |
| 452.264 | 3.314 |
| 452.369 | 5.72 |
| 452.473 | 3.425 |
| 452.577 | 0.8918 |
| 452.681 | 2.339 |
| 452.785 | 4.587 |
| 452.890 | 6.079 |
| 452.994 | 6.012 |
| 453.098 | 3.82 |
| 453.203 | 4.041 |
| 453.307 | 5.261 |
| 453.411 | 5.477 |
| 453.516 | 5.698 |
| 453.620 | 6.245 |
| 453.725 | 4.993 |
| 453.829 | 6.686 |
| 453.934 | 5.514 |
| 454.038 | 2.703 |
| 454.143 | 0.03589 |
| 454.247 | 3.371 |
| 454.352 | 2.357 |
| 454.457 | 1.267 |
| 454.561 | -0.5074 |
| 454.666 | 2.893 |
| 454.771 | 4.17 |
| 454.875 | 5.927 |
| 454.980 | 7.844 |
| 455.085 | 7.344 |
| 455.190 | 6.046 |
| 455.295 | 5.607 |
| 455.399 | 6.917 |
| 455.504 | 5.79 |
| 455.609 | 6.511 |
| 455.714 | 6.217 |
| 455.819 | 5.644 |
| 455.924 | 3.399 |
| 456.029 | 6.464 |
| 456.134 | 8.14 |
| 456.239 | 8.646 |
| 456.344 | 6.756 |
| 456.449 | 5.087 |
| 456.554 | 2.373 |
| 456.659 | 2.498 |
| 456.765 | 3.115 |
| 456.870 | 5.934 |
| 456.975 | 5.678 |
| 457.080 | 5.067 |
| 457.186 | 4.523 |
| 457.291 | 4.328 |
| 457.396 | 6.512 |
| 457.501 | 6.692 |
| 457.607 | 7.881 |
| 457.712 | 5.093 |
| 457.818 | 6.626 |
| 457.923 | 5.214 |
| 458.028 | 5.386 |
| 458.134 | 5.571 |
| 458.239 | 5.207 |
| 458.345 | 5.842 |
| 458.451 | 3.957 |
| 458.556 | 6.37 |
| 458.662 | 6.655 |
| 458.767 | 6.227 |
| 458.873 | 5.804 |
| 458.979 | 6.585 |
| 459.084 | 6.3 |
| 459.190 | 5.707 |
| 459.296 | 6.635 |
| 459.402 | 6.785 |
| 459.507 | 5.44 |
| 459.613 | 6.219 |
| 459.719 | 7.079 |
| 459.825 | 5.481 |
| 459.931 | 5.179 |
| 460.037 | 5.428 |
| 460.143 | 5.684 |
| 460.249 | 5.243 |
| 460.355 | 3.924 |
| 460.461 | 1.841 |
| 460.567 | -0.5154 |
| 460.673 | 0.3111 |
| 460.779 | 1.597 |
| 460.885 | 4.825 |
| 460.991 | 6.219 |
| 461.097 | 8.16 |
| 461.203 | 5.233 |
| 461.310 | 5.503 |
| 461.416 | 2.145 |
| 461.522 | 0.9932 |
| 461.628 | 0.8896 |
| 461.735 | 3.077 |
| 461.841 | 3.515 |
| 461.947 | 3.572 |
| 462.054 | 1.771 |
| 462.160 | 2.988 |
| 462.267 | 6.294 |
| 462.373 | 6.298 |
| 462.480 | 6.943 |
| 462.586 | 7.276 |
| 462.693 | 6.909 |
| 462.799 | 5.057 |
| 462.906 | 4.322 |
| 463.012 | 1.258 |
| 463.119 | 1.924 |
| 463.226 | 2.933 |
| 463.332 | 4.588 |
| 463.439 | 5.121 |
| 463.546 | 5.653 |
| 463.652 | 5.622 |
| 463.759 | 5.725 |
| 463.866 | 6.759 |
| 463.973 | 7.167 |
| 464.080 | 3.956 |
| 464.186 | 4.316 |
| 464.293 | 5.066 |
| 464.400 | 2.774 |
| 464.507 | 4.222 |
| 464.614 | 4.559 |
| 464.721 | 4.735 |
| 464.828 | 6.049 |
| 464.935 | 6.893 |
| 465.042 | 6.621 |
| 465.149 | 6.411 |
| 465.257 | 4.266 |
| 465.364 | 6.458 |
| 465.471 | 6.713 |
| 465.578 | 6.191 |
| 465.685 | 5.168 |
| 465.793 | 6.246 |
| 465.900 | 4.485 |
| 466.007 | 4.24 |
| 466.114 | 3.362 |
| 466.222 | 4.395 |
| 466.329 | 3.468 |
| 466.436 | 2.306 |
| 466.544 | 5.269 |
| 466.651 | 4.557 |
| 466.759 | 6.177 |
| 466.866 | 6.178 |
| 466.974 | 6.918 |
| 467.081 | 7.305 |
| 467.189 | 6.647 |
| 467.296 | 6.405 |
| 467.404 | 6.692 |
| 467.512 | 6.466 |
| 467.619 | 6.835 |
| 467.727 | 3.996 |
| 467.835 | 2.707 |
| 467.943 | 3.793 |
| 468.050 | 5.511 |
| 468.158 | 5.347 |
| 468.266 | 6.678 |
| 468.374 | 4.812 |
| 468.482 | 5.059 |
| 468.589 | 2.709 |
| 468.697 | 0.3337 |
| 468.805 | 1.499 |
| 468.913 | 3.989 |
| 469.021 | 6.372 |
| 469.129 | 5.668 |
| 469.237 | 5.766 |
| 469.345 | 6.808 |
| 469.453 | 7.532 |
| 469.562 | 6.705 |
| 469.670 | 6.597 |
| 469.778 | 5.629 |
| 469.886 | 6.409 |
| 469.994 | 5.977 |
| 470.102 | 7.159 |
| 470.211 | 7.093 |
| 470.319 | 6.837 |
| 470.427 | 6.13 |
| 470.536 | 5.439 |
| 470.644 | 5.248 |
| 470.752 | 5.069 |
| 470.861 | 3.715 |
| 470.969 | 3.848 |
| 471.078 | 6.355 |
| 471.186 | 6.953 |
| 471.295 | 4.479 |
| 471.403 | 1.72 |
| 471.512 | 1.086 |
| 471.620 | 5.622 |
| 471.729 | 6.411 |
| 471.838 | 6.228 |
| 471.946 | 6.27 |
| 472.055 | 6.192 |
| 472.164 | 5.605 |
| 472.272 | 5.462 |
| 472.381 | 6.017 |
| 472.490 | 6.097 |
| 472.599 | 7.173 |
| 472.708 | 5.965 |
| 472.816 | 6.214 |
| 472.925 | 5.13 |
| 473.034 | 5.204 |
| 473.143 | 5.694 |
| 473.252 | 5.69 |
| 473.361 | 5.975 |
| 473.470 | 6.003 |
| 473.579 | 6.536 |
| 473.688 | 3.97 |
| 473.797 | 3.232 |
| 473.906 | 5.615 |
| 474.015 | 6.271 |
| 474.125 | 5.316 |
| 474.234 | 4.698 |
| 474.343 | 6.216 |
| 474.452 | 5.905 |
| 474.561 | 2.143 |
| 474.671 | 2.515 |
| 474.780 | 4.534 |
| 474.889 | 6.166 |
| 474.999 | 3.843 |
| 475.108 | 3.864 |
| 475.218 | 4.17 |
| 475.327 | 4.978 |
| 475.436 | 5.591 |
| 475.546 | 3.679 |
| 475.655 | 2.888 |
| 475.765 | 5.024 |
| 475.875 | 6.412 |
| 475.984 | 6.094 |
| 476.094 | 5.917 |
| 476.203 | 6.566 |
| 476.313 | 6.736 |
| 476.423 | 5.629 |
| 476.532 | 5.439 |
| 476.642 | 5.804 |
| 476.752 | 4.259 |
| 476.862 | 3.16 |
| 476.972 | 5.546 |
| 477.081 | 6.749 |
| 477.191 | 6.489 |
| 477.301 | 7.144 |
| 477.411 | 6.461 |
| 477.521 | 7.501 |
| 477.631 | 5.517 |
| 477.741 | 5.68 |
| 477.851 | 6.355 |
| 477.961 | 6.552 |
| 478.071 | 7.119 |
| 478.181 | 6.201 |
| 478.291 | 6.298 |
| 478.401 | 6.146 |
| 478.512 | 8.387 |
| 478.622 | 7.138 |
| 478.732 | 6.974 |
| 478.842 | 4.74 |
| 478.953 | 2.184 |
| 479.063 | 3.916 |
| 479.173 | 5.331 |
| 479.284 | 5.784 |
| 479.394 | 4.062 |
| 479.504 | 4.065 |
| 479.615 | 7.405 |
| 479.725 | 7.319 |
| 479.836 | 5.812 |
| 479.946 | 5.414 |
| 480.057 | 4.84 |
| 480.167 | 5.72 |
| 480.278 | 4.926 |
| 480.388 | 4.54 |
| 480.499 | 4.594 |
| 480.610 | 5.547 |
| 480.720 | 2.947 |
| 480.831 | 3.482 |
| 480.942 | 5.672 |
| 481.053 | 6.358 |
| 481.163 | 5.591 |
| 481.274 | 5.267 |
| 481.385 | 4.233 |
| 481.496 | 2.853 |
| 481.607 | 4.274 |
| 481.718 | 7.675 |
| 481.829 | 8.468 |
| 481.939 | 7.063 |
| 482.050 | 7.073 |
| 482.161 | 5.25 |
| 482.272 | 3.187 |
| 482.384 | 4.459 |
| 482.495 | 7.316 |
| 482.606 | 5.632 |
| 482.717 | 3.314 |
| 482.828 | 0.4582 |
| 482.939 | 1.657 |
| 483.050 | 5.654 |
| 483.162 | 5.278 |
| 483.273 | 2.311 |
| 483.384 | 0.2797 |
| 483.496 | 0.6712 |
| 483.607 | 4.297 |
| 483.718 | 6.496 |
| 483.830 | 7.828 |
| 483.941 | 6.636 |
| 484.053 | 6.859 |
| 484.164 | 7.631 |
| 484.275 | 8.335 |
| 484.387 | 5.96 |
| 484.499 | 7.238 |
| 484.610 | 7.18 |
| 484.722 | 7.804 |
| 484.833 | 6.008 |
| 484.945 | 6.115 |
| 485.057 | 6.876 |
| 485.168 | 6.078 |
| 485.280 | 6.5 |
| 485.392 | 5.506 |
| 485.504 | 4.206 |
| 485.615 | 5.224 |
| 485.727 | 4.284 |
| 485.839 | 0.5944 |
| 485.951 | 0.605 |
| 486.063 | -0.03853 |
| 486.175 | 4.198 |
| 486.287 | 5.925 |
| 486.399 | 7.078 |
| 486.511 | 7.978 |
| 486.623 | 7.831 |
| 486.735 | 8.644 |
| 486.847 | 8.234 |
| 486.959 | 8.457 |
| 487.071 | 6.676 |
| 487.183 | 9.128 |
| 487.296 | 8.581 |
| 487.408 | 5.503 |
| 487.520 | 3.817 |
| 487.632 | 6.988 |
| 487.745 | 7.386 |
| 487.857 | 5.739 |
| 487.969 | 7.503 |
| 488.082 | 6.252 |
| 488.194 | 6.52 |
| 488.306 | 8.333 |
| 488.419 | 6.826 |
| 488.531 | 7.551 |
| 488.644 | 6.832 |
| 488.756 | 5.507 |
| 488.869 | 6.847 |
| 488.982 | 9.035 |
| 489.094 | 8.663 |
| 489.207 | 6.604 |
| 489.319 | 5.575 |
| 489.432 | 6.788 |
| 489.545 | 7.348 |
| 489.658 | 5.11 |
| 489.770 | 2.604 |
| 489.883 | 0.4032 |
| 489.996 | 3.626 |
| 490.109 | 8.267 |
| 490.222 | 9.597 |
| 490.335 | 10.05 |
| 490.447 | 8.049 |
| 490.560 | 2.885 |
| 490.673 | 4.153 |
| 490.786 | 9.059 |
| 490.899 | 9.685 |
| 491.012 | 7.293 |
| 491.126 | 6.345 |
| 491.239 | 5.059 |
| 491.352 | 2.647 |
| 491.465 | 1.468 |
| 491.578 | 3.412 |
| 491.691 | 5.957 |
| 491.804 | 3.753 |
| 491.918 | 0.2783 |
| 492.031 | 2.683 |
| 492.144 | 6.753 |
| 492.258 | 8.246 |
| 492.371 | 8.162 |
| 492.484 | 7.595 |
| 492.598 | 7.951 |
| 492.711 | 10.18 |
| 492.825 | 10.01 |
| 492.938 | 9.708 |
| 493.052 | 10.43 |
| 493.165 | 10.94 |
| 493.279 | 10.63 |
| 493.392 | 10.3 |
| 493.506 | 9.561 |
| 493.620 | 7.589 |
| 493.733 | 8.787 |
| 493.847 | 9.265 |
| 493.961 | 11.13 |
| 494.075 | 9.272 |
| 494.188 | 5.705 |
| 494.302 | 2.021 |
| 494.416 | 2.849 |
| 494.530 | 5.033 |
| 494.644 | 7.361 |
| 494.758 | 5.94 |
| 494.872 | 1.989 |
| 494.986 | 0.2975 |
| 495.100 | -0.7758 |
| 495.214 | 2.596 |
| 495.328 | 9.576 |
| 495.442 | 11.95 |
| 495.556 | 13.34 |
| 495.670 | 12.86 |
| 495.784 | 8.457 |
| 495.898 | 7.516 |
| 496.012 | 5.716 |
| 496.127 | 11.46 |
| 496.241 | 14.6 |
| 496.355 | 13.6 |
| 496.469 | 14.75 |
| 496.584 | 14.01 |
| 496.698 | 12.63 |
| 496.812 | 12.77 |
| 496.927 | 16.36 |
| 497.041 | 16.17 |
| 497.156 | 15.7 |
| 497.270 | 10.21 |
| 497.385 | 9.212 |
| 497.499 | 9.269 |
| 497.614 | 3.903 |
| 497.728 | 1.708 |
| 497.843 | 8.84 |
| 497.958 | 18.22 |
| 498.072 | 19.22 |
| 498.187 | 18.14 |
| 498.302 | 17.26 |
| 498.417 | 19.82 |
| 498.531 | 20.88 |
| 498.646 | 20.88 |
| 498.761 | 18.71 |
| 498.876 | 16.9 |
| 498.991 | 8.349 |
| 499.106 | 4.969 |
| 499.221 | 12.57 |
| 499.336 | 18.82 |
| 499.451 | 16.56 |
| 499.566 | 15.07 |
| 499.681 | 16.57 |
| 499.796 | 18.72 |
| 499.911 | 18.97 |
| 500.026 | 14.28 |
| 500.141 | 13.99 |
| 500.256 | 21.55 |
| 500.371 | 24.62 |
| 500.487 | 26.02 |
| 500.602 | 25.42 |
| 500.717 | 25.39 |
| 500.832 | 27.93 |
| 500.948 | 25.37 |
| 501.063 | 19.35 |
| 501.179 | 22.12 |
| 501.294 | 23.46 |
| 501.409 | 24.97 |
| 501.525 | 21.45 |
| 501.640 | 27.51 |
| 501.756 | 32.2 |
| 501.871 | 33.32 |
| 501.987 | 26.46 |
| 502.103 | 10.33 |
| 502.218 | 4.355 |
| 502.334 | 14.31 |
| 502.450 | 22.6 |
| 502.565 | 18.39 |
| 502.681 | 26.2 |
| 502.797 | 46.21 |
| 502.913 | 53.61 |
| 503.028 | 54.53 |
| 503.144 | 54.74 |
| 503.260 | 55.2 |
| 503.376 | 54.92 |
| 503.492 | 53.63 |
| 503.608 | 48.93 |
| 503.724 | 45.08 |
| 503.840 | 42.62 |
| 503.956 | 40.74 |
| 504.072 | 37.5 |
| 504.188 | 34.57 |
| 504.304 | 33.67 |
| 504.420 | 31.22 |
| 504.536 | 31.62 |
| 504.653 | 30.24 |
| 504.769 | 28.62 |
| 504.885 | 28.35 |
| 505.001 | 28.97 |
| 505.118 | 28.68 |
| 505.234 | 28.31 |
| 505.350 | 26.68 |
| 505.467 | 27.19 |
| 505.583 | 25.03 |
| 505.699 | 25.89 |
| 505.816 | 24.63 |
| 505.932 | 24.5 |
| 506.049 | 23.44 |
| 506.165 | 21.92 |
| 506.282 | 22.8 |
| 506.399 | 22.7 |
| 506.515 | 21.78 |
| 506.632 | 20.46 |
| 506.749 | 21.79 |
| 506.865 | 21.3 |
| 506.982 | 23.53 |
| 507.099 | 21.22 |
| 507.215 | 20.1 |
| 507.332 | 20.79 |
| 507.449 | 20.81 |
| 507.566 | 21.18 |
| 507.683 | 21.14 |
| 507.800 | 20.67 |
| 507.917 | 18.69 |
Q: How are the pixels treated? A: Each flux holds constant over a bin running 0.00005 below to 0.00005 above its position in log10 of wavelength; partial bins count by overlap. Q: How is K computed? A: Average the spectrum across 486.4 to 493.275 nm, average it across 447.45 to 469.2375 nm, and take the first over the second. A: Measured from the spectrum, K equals 1.3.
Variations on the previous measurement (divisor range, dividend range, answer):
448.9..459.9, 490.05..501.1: 2.15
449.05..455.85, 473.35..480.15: 1.12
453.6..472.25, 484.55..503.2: 2.29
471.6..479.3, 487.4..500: 1.64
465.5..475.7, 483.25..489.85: 1.16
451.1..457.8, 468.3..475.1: 1.04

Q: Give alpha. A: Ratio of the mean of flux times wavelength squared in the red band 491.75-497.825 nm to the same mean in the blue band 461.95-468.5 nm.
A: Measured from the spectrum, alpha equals 1.88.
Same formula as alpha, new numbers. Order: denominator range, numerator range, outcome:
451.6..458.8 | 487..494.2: 1.59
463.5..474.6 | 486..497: 1.51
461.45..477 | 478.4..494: 1.28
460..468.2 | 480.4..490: 1.30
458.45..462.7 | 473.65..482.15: 1.22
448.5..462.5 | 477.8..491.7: 1.30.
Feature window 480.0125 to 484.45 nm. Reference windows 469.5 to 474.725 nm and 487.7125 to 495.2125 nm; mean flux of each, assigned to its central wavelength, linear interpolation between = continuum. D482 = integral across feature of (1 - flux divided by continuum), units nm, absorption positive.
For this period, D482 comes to 0.71 nm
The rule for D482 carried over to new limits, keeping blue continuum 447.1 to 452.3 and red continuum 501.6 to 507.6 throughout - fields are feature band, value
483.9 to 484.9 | 0.664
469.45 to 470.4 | 0.519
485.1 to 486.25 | 0.948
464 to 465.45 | 0.836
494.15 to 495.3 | 0.996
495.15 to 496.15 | 0.650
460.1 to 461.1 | 0.664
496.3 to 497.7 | 0.762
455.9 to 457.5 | 0.609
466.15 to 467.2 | 0.630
